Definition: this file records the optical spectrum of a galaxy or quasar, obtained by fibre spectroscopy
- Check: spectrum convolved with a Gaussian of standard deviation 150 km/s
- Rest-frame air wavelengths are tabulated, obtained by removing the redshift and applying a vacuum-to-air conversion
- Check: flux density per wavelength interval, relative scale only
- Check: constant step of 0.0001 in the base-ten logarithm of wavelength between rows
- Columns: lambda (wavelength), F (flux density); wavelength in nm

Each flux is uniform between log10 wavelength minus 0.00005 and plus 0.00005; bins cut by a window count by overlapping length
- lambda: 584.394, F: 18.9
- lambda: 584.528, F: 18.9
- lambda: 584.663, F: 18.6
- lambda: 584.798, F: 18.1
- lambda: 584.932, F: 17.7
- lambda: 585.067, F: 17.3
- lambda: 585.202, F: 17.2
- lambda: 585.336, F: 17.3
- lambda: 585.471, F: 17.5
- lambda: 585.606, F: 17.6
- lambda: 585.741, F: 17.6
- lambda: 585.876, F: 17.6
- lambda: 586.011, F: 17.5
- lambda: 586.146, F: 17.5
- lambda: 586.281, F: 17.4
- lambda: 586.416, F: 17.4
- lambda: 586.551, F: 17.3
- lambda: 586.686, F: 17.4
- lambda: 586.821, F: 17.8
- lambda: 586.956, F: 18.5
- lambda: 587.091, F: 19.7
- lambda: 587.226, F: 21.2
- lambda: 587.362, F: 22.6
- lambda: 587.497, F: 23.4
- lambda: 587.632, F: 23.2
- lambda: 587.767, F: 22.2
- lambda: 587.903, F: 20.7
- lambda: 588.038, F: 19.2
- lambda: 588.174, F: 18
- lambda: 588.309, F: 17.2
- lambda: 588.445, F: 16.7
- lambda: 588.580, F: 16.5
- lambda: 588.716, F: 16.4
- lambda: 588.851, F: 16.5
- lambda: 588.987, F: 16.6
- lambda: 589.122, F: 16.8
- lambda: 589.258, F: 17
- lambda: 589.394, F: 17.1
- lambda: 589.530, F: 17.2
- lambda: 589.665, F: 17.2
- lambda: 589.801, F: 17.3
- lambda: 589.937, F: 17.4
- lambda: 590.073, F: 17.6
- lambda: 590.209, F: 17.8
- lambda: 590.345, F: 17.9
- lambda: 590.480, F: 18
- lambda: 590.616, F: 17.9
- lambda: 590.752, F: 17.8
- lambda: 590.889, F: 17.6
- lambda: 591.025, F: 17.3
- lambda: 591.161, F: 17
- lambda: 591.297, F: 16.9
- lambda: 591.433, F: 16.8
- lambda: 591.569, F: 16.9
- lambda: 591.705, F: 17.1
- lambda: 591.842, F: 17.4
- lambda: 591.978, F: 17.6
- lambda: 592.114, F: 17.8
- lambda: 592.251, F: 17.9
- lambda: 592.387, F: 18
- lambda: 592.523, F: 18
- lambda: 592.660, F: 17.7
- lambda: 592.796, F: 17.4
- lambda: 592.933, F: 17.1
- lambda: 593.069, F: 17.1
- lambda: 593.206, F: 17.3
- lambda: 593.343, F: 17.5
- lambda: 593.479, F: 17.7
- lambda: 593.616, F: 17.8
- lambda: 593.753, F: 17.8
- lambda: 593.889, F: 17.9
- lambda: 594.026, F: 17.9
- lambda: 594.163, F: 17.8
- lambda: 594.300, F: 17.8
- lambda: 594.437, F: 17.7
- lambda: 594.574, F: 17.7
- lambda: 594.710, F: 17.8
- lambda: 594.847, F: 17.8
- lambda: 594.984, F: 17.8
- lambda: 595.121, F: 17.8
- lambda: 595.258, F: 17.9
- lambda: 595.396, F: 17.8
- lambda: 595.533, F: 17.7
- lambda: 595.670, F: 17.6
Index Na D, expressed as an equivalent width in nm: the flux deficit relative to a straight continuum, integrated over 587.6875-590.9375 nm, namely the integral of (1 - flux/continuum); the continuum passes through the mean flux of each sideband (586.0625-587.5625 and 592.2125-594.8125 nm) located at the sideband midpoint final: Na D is 0.15 nm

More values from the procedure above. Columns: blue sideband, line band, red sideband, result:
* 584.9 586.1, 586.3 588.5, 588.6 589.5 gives -0.314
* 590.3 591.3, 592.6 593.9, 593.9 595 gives 0.016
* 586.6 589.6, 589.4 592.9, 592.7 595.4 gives 0.132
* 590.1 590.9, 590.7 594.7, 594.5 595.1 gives 0.064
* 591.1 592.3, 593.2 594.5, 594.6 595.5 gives -0.010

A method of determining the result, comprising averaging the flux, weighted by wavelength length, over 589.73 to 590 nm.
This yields 17.3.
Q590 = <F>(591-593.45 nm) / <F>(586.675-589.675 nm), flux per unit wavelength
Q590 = 0.9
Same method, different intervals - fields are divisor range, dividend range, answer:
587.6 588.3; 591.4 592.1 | 0.85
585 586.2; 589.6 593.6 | 1.00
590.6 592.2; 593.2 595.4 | 1.03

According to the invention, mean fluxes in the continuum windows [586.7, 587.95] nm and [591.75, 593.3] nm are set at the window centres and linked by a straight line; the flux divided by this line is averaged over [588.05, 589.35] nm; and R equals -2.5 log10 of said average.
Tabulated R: 0.18 mag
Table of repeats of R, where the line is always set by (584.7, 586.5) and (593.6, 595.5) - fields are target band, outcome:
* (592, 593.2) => 0.01 mag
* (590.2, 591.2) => 0.00 mag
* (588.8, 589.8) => 0.04 mag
